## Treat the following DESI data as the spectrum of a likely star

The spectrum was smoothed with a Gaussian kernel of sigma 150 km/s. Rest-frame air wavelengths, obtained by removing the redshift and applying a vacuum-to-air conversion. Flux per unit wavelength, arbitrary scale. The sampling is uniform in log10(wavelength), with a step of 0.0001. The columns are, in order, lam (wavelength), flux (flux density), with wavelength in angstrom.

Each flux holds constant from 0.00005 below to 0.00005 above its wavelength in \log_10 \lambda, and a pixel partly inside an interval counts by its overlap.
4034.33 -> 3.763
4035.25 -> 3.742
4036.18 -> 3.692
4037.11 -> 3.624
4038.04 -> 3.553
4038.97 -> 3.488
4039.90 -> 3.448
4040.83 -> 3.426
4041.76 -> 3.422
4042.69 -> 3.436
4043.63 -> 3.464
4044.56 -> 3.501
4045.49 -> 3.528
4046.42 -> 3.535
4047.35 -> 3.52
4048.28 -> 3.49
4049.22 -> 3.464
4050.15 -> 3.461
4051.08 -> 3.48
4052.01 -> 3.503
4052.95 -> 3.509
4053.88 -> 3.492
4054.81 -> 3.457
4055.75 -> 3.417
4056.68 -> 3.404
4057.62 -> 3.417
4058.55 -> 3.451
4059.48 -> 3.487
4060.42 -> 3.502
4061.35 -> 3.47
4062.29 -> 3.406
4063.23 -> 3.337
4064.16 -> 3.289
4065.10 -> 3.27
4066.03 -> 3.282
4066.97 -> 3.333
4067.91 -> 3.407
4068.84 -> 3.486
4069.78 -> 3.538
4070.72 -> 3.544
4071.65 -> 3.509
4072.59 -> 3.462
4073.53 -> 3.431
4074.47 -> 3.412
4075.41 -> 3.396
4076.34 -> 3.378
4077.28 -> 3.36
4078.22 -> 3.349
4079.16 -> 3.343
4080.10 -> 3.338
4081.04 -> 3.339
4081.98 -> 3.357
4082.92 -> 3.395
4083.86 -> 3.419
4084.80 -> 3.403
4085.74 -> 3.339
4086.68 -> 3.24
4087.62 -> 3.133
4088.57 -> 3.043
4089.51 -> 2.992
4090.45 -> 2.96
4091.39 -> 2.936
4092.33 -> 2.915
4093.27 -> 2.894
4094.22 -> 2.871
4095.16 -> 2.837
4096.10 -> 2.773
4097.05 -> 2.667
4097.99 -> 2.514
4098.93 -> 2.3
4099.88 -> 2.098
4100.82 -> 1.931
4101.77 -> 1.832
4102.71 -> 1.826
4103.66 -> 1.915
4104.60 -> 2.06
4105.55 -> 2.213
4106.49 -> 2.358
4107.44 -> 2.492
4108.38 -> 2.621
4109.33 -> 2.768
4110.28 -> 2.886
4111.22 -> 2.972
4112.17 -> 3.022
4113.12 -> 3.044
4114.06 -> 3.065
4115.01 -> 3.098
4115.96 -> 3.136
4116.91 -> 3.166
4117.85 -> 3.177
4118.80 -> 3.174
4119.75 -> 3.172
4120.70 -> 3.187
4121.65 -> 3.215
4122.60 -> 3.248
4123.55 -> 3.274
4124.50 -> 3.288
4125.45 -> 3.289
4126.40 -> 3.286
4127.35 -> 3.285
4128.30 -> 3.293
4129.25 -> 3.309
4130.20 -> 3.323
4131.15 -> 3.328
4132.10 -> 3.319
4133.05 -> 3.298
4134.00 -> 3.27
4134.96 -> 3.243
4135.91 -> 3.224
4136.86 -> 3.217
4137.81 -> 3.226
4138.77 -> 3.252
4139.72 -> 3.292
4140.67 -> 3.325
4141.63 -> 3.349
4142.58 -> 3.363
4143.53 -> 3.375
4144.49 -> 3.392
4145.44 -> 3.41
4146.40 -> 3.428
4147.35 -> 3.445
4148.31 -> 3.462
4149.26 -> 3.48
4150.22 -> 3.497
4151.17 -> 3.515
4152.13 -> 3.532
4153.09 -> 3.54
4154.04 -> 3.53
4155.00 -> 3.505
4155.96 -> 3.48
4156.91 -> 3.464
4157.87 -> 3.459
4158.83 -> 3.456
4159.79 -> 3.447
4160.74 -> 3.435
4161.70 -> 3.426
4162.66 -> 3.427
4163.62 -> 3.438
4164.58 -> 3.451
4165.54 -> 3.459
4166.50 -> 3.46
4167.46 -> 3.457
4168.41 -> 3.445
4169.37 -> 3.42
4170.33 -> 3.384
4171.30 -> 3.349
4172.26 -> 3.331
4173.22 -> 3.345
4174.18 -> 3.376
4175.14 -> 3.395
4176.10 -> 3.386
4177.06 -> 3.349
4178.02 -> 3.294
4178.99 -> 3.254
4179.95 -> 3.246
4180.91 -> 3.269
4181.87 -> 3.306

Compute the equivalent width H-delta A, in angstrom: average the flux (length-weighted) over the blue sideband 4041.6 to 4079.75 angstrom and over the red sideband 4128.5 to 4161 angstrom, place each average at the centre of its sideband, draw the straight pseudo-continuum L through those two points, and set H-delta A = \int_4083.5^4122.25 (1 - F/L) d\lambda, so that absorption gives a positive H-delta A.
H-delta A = 7.0 angstrom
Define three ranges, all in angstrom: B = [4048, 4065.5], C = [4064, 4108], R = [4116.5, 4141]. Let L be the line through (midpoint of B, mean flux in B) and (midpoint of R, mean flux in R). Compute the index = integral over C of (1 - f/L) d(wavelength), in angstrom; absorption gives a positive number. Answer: 5.1 angstrom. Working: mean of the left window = 3.44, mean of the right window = 3.26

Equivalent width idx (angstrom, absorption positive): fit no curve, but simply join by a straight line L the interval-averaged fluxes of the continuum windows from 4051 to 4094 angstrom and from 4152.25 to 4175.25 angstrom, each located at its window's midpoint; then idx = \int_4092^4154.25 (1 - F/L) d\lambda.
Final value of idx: 6.7 angstrom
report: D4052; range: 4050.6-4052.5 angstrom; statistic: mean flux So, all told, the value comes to 3.49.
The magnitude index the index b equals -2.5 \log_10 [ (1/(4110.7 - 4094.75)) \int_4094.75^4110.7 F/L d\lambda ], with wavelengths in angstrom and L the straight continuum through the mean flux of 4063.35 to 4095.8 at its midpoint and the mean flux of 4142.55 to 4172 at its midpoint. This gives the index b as 0.374 mag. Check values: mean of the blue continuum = 3.27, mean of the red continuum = 3.45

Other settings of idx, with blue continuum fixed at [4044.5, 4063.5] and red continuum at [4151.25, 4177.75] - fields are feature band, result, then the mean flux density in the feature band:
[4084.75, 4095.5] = 1.3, 3.04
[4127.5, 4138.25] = 0.5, 3.28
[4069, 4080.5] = 0.1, 3.42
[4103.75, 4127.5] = 3.4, 2.96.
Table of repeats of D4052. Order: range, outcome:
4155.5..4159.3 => 3.47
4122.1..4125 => 3.27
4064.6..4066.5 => 3.28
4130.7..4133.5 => 3.32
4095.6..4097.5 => 2.72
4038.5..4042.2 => 3.45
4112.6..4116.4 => 3.08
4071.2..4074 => 3.46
